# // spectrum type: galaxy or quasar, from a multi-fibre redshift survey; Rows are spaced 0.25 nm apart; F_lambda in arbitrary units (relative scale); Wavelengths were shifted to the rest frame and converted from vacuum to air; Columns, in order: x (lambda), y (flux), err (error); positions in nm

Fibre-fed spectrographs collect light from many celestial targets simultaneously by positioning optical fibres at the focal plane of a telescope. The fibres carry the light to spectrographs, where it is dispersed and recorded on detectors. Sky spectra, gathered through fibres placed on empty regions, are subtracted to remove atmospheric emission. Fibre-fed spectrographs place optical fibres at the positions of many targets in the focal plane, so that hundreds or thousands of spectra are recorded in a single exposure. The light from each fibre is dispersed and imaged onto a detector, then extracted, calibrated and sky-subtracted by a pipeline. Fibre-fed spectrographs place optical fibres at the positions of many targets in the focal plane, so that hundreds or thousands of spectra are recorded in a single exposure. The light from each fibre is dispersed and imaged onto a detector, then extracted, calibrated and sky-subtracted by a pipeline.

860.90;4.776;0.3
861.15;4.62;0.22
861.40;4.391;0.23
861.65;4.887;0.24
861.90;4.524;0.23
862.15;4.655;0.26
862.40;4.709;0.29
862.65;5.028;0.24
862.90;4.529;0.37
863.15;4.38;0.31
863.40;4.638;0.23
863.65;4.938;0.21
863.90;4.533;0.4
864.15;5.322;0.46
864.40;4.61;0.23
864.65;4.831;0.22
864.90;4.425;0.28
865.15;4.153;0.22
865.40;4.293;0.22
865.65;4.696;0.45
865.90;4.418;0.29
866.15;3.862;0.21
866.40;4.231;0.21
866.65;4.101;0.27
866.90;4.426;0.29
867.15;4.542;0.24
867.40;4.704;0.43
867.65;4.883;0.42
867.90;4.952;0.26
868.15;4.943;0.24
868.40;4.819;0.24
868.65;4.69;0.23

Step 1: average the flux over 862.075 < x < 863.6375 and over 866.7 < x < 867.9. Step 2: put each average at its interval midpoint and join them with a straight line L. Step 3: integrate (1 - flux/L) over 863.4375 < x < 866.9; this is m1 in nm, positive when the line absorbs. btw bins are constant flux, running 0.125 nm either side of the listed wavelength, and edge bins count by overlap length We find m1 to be 0.12 nm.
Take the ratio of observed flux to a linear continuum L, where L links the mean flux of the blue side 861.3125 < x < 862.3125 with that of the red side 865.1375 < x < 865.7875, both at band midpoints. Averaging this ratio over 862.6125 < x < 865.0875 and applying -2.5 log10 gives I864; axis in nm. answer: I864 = -0.04 mag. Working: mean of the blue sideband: 4.63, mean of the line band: 4.7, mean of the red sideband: 4.42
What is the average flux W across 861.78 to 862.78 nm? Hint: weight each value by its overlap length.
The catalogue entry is 4.73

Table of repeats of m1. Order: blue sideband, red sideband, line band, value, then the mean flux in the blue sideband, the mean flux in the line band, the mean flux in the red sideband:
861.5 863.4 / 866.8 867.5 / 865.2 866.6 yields 0.093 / 4.67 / 4.28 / 4.56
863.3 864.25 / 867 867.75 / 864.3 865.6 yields 0.089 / 4.85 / 4.47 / 4.69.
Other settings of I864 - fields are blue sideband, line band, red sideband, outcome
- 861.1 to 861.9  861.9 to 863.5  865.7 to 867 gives -0.03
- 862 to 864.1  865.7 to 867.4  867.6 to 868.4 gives 0.13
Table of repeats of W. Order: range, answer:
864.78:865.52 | 4.29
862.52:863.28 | 4.65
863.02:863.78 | 4.65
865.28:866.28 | 4.32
